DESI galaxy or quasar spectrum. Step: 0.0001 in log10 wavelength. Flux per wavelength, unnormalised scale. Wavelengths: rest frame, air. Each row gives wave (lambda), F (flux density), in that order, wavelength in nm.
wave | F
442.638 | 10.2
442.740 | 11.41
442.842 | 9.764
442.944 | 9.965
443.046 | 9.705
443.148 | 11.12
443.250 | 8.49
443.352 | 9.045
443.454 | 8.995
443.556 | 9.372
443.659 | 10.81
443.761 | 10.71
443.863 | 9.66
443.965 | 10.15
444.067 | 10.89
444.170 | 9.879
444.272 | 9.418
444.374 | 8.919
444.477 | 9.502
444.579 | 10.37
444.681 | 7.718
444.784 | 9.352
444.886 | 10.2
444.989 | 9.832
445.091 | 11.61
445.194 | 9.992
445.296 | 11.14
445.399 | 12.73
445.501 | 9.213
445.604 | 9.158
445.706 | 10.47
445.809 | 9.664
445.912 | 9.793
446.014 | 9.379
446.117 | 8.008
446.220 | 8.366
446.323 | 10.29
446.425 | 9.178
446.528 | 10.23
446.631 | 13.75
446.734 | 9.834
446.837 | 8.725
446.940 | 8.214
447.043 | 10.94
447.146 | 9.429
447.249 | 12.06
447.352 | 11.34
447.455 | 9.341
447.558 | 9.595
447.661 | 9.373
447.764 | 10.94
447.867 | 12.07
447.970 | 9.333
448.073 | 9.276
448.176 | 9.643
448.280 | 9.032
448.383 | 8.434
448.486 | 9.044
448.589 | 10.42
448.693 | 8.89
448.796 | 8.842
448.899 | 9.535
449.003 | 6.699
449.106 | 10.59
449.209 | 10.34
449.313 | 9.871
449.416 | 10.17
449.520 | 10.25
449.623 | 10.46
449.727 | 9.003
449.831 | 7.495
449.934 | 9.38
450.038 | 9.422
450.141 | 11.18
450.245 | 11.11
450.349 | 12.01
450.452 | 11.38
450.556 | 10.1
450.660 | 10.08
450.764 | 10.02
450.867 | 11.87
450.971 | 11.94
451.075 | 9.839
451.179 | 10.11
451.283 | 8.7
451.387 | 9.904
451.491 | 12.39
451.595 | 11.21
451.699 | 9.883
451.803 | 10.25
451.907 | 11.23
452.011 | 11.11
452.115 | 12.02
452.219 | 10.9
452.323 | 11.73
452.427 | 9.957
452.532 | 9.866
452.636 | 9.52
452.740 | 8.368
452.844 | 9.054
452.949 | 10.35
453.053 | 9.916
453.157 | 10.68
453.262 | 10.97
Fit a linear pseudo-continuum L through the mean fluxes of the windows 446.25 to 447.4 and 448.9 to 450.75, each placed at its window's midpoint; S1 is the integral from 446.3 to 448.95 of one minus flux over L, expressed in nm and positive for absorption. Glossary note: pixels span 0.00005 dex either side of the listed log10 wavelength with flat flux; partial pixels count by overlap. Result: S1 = 0.08 nm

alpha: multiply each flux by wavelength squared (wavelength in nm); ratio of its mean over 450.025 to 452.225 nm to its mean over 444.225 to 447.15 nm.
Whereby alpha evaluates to 1.12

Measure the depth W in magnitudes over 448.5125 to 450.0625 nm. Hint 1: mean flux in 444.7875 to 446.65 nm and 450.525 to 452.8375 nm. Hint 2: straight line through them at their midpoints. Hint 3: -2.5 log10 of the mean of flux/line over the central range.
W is 0.10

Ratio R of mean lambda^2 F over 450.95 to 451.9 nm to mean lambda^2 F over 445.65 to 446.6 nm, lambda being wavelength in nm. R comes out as 1.12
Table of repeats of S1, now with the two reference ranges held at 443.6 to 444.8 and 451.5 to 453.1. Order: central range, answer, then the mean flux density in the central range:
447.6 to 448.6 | 0.04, 9.73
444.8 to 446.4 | -0.01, 9.97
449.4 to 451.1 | -0.02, 10.3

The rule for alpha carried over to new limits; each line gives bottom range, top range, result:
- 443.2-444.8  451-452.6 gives 1.15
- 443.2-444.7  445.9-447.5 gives 1.04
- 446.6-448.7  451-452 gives 1.07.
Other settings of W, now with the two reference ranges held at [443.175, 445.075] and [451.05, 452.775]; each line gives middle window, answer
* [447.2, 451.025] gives 0.017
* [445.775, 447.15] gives 0.023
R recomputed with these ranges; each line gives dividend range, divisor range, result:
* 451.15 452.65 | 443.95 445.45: 1.08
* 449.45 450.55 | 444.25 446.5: 1.06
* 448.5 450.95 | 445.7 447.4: 1.02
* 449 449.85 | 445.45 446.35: 1.05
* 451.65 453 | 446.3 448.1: 1.03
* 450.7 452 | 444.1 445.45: 1.09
